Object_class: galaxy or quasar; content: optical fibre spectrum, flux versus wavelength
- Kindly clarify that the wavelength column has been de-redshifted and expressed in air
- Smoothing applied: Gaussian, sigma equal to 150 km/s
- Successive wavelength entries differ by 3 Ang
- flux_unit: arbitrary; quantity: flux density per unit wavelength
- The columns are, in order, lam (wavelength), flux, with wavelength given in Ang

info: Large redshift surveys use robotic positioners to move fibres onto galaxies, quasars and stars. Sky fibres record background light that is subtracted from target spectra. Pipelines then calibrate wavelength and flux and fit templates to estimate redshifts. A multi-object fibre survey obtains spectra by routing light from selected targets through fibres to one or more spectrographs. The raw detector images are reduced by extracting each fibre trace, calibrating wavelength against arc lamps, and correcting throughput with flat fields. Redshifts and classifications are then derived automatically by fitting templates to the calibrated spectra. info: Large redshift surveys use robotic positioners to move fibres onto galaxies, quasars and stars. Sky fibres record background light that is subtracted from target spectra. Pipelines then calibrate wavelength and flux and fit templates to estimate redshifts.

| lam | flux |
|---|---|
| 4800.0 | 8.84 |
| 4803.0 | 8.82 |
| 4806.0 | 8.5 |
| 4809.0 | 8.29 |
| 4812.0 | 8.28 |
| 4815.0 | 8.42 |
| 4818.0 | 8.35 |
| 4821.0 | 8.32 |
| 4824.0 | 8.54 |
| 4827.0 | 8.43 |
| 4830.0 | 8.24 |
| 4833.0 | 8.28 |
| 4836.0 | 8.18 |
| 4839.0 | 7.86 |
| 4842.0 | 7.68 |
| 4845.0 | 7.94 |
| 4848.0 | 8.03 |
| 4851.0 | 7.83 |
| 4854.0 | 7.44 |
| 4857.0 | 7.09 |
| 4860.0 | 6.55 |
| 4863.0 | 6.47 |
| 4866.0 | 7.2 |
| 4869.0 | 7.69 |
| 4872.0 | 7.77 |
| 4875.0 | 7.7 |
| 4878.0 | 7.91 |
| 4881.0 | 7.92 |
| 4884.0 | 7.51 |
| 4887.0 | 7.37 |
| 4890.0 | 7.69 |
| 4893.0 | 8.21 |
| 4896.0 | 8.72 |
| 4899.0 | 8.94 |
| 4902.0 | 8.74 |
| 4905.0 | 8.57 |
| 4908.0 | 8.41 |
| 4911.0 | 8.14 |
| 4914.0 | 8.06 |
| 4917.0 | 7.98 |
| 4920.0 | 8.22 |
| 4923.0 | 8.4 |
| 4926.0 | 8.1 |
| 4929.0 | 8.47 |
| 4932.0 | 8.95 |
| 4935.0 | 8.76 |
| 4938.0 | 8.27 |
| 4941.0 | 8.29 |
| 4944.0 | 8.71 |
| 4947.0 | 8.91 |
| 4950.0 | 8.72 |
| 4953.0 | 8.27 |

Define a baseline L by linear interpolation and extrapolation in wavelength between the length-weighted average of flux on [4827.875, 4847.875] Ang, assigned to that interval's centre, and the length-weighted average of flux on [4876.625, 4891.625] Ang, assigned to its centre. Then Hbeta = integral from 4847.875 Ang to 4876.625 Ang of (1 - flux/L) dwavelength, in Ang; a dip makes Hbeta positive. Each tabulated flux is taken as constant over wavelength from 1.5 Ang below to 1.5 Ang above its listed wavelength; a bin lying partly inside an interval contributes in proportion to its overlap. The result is 1.8 Ang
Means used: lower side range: 8.04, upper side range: 7.68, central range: 7.35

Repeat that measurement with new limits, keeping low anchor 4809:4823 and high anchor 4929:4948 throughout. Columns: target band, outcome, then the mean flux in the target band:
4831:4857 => 1.7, 7.86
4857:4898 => 4.3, 7.59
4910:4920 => 0.6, 8.08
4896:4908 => -0.2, 8.7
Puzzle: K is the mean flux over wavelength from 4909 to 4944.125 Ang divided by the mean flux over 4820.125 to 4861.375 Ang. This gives 1.1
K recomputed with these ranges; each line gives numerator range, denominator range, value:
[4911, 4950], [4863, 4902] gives 1.07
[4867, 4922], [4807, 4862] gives 1.01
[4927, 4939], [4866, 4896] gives 1.11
